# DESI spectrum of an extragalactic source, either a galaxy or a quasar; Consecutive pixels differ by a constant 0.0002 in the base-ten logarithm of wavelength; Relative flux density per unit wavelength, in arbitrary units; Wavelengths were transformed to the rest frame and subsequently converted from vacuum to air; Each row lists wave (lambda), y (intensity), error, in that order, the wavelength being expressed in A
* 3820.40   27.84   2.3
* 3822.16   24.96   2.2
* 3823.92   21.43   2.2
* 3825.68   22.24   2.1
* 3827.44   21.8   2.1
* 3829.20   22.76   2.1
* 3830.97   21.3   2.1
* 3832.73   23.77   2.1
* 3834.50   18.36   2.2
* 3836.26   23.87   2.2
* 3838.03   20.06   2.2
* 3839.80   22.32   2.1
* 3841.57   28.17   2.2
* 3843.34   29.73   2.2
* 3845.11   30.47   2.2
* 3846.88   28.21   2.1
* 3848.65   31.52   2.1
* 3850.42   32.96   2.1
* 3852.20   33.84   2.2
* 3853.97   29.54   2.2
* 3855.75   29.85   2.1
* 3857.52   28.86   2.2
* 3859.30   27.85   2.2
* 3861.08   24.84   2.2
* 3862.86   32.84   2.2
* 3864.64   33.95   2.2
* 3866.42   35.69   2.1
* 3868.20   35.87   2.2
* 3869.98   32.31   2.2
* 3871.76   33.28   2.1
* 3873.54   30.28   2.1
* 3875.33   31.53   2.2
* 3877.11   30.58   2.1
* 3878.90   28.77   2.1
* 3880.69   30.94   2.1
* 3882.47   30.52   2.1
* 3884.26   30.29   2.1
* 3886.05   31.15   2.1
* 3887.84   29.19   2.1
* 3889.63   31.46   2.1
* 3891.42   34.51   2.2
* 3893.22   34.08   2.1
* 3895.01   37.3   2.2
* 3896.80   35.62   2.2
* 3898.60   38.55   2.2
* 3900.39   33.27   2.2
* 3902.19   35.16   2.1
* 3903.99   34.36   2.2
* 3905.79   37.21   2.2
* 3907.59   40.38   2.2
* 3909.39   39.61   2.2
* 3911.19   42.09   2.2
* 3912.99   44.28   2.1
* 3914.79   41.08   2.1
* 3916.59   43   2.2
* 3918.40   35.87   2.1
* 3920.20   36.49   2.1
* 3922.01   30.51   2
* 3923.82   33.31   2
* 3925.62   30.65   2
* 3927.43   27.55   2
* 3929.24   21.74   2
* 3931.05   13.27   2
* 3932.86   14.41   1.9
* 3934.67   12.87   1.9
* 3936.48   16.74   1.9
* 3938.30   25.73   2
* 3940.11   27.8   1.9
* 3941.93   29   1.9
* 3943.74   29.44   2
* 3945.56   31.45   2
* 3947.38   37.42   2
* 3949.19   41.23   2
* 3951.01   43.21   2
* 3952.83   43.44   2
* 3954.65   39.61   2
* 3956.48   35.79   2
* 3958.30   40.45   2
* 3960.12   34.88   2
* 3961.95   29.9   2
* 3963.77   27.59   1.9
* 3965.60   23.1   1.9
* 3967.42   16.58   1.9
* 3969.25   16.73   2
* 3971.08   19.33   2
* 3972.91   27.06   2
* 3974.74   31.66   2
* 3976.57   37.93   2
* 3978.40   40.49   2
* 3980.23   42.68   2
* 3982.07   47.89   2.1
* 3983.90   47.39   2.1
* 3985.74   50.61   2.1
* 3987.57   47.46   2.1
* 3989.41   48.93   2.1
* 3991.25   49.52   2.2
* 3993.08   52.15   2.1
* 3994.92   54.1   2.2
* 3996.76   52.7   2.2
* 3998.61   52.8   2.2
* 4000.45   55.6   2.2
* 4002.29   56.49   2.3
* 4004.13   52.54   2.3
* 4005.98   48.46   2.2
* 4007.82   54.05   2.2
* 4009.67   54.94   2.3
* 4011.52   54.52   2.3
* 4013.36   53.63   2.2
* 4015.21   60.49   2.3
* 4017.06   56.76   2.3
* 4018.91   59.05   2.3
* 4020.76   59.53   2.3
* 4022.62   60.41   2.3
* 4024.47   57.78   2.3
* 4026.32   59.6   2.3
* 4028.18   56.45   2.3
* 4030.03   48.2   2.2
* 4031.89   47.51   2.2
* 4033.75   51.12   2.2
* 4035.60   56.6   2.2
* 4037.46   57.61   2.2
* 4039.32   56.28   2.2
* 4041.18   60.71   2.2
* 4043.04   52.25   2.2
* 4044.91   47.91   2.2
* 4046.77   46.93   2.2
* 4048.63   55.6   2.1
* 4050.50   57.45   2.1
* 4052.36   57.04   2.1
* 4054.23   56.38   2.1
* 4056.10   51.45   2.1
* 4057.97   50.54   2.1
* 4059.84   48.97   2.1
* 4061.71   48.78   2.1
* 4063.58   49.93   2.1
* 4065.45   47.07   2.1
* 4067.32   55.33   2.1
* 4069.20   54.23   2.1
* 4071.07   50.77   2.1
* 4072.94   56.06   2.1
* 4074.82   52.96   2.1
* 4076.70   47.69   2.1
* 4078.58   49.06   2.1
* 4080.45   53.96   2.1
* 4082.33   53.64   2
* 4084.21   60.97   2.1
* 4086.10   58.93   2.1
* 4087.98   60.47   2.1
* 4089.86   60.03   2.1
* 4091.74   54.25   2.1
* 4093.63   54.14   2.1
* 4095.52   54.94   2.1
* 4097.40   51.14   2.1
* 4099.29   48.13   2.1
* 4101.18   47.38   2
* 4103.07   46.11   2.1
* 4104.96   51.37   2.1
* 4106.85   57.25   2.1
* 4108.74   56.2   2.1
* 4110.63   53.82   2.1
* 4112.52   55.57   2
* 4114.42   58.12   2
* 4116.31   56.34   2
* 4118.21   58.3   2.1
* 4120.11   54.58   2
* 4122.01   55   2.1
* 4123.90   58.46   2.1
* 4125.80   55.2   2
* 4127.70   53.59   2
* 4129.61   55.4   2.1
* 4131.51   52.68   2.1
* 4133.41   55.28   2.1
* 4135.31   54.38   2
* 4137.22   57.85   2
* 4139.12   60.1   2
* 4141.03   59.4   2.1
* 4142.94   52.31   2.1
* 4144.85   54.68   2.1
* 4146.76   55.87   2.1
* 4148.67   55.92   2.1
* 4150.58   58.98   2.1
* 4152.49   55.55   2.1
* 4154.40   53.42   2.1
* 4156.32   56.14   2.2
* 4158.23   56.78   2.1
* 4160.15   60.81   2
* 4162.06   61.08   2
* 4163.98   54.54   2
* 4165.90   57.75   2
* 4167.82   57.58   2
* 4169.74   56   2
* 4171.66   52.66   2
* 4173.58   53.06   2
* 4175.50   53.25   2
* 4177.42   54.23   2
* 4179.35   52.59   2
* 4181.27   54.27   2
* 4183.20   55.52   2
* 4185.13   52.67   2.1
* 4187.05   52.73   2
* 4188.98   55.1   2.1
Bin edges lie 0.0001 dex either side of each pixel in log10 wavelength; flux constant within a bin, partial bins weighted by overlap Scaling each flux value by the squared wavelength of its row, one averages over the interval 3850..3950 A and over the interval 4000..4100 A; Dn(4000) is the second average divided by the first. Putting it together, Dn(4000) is 1.84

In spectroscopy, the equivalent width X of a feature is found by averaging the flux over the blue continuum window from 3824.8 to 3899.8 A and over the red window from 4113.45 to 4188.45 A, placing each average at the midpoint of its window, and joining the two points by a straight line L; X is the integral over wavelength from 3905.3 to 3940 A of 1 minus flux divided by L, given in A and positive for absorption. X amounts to 4.0 A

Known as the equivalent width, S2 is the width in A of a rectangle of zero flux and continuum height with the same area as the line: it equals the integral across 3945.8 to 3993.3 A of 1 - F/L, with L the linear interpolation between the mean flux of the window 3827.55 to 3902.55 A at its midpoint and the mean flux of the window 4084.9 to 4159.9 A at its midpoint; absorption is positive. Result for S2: 3.8 A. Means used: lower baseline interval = 30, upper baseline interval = 55.3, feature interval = 37.1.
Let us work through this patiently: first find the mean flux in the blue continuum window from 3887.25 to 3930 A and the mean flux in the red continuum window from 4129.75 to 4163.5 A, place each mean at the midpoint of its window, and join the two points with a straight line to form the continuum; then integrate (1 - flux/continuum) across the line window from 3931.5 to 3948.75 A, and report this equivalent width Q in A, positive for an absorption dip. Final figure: 5.9 A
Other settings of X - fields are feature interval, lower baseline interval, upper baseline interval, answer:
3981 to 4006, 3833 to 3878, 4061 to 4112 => -4.4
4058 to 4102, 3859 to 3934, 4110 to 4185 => -3.0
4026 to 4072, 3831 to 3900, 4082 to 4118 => -3.3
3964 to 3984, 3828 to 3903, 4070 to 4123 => 5.0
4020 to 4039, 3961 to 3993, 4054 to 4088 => -4.3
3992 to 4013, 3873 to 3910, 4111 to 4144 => -4.5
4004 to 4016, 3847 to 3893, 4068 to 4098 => -1.9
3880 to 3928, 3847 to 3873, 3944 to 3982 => -4.3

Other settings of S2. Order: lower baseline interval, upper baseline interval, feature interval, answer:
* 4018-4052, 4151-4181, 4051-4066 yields 0.99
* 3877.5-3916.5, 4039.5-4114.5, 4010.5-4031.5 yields -3.96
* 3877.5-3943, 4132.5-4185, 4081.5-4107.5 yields -2.42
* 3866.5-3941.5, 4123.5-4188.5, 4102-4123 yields -1.33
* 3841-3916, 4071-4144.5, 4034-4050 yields -1.87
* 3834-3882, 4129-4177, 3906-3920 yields -2.42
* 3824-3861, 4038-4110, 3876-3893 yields 0.10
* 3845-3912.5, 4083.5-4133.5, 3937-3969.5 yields 6.53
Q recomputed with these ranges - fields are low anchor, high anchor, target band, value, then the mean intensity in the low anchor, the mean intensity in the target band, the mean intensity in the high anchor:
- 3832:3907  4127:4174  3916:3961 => 7.5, 30.9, 31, 56.1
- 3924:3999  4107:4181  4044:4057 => -2.4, 34.4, 53.3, 55.9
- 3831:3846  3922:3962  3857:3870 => -2.9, 24.4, 31.5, 30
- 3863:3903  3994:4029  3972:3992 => 3.1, 32.9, 42.8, 55.8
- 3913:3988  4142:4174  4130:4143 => -0.6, 32.3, 56.2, 56.1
